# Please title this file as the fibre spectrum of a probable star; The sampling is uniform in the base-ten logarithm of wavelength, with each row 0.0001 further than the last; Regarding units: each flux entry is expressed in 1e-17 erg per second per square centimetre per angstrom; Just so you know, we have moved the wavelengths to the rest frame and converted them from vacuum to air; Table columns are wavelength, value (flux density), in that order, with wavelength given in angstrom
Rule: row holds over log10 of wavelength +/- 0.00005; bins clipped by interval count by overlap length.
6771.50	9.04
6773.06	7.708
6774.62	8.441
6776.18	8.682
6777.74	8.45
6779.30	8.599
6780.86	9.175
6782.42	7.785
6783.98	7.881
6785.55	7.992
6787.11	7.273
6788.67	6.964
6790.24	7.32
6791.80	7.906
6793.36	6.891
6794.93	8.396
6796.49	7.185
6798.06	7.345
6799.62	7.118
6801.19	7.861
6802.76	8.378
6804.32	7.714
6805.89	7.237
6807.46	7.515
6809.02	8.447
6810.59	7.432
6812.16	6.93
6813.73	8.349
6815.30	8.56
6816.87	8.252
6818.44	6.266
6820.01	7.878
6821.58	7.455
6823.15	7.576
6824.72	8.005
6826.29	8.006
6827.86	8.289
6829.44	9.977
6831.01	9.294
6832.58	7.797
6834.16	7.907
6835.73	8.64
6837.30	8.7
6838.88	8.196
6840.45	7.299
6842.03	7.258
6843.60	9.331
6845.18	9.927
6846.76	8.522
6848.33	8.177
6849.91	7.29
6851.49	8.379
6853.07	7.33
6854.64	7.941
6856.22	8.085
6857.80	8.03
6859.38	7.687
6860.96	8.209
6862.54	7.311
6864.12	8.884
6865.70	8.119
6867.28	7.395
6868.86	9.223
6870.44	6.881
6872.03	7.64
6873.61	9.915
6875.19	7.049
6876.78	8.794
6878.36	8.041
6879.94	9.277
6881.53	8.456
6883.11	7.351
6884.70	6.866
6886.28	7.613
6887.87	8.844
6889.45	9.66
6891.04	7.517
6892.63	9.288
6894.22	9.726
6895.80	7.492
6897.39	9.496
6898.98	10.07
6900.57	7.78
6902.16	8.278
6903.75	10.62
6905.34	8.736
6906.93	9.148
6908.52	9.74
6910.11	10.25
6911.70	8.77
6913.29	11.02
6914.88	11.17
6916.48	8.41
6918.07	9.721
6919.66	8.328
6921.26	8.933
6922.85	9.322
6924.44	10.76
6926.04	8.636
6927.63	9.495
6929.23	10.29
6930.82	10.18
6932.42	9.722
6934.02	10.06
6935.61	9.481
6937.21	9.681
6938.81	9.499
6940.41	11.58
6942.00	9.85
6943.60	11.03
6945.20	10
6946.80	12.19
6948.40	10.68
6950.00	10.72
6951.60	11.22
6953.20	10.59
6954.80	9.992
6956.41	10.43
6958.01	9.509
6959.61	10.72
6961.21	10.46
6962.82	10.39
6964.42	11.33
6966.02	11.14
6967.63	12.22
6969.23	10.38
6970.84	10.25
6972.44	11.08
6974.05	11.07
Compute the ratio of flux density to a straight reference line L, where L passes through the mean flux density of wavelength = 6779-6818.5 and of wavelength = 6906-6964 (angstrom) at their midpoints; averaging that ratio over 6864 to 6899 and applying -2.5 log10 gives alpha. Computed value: 0.10 mag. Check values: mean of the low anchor 7.74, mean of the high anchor 10.1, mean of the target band 8.37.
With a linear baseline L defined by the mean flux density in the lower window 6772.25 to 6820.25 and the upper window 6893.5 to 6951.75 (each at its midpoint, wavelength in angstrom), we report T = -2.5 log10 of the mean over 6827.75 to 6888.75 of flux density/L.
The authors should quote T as 0.07 mag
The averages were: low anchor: 7.8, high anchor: 9.77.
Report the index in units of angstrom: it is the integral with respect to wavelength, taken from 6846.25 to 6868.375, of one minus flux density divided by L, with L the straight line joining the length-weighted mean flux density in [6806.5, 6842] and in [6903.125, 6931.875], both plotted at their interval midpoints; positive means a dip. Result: 1.6 angstrom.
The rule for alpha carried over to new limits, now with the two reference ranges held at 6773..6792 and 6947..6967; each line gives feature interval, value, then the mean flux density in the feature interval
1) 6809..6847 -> 0.07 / 8.16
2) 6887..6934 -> 0.07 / 9.37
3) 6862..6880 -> 0.15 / 8.18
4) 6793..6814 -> 0.10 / 7.62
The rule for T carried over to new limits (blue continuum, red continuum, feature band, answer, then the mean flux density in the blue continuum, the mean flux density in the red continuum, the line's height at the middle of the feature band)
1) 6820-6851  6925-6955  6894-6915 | 0.024 mag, 8.29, 10.3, 9.59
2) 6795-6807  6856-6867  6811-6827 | 0.000 mag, 7.6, 8.01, 7.72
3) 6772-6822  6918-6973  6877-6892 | 0.130 mag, 7.8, 10.3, 9.27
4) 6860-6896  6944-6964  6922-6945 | -0.001 mag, 8.25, 10.6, 9.96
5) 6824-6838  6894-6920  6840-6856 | 0.070 mag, 8.52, 9.35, 8.7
